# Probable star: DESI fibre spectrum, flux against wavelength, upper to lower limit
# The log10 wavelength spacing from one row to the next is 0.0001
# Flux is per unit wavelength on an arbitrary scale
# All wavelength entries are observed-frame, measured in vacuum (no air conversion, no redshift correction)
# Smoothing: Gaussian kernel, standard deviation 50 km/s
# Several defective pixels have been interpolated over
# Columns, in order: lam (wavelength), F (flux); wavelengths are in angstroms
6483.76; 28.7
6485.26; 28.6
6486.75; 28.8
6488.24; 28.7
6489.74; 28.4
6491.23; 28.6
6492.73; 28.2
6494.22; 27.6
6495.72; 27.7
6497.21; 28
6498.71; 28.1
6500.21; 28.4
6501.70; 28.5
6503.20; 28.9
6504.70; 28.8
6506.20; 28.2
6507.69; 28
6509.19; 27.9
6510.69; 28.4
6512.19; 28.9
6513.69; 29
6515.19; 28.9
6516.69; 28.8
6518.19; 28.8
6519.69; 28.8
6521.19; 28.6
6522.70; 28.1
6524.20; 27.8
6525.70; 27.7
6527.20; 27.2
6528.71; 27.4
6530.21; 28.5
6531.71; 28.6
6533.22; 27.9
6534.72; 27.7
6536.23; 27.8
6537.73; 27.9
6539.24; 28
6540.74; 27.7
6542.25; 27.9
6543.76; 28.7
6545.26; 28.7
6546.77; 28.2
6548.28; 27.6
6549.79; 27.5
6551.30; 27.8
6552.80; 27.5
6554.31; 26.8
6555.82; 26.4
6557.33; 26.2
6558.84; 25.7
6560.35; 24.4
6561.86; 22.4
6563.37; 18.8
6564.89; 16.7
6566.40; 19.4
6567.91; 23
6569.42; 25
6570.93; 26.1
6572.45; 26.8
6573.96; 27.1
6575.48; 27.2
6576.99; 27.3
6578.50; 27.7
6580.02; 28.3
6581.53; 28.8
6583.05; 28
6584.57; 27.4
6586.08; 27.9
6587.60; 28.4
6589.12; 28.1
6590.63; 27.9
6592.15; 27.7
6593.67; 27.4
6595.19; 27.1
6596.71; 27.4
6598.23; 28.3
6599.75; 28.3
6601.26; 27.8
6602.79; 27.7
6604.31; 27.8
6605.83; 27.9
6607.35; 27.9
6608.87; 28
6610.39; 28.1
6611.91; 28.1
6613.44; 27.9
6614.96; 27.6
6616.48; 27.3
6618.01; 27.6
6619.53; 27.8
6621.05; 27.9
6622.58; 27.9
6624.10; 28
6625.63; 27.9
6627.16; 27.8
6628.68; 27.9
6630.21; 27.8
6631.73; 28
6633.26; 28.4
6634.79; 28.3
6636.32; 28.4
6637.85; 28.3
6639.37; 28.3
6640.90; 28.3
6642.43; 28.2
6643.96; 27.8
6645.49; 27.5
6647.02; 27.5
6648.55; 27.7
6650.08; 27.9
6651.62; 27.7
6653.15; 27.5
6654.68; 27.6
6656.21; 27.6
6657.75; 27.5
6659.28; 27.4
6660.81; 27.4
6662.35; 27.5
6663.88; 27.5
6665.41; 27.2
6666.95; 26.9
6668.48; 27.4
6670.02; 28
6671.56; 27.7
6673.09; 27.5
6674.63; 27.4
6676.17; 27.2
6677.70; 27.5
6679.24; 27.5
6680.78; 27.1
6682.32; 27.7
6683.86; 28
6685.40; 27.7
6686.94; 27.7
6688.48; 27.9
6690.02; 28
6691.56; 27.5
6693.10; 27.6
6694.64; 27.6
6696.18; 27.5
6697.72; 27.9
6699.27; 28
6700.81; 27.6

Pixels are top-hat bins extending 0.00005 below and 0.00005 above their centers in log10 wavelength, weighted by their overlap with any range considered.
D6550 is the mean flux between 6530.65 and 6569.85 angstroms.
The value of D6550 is 26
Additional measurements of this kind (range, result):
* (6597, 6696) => 27.8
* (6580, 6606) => 27.9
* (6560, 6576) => 23.3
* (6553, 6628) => 26.7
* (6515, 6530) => 28.2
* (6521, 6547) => 28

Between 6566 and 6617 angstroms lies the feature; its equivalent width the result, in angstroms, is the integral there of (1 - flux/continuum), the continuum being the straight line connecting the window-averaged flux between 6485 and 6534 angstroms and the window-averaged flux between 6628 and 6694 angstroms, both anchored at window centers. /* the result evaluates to 1.2 angstroms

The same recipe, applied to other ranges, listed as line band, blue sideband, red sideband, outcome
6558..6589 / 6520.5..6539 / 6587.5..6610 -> 2.8 angstroms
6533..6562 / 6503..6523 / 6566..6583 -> 0.1 angstroms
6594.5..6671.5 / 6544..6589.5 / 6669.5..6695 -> -2.4 angstroms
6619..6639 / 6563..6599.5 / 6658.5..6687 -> -0.8 angstroms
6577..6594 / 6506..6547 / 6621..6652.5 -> 0.1 angstroms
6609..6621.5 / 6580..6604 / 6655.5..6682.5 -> 0.0 angstroms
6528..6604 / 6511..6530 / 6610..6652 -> 3.7 angstroms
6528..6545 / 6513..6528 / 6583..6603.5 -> 0.1 angstroms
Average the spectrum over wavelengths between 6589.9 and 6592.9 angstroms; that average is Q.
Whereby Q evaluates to 27.8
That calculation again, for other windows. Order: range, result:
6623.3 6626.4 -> 27.9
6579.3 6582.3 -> 28.6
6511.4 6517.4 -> 28.9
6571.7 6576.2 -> 27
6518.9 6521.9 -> 28.7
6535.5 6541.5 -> 27.9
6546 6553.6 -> 27.7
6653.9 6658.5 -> 27.6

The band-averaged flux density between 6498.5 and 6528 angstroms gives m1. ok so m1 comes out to 28.4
